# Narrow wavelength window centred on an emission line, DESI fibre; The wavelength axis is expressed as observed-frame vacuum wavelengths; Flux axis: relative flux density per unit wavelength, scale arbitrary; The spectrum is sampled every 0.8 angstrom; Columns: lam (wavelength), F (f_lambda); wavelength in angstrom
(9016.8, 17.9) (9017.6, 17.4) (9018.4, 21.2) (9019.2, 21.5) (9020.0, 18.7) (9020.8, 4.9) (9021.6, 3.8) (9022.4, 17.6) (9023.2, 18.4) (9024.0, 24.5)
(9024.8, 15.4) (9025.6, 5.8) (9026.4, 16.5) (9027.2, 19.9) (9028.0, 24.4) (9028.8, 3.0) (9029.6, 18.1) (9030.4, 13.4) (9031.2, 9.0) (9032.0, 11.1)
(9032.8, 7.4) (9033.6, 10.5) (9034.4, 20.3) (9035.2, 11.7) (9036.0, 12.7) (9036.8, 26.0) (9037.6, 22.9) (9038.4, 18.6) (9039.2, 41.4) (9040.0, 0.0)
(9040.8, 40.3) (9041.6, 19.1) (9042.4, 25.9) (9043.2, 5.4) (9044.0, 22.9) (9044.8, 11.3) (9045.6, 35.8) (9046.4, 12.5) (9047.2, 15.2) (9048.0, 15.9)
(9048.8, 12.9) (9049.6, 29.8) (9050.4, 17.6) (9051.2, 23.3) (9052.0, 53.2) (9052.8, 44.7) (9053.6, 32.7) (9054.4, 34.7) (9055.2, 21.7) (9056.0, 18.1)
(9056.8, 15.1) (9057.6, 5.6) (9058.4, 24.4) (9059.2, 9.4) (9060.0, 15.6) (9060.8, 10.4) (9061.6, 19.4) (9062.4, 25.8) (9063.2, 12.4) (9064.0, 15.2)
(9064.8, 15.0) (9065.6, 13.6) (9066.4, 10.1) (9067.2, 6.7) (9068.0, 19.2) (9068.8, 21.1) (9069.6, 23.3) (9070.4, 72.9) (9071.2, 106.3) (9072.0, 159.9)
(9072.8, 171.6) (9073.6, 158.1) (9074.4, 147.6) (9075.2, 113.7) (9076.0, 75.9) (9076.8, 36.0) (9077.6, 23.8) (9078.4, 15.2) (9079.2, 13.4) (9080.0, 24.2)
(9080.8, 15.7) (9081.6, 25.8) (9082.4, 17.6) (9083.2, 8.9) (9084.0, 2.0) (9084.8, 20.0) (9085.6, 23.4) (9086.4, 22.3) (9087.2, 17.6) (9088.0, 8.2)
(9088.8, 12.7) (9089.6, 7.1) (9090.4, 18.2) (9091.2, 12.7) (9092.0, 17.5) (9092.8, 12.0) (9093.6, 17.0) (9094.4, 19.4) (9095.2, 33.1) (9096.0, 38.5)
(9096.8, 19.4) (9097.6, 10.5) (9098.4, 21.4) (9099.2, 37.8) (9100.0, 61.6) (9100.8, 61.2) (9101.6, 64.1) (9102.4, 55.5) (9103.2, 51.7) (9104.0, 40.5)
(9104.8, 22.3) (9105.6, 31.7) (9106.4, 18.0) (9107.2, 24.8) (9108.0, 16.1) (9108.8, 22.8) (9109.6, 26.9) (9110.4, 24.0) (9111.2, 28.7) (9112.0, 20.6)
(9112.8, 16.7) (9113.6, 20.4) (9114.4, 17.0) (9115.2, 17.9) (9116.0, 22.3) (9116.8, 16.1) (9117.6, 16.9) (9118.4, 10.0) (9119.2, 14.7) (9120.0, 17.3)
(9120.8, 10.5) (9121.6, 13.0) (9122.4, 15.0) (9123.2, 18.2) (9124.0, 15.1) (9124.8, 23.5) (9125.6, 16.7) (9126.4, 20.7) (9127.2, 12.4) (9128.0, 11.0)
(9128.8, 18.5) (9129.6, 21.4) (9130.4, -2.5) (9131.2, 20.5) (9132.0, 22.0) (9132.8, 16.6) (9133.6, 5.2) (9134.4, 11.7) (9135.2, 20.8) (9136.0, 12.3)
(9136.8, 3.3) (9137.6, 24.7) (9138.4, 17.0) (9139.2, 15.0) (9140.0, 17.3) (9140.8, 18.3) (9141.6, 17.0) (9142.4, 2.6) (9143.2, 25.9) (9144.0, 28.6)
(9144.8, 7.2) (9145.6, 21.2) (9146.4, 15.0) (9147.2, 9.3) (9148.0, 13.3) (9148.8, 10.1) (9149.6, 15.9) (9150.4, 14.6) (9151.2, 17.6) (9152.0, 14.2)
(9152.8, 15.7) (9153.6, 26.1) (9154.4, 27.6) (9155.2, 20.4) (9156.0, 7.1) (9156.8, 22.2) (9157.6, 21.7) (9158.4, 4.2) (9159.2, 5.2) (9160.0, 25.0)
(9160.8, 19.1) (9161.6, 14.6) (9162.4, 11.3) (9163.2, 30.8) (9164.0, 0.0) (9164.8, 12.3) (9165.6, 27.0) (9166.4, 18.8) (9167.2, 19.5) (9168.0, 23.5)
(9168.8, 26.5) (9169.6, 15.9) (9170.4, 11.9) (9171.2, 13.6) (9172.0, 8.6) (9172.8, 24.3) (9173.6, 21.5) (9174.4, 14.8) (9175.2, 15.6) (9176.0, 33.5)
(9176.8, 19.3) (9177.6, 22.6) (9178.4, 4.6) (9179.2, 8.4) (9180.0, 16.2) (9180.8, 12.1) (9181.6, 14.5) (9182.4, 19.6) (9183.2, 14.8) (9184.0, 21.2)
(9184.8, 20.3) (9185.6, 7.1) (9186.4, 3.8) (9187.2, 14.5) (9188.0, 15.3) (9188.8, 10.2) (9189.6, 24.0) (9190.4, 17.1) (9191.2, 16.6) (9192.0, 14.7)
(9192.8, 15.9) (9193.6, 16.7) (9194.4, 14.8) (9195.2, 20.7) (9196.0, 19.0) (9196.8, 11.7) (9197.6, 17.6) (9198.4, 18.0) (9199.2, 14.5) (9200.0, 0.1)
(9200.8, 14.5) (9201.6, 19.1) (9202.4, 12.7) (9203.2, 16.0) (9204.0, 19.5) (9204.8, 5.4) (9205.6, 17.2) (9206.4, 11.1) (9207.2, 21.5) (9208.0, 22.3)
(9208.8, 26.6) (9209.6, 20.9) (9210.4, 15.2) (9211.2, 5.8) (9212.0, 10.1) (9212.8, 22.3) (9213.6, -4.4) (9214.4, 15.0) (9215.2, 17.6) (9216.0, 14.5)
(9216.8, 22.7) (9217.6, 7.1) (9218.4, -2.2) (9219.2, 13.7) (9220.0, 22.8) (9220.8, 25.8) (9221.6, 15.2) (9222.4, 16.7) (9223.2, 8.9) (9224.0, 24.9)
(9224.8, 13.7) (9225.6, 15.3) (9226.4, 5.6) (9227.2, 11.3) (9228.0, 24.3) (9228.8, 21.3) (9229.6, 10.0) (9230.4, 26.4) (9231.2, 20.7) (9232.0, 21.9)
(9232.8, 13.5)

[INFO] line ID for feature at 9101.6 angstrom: [N II] 6583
